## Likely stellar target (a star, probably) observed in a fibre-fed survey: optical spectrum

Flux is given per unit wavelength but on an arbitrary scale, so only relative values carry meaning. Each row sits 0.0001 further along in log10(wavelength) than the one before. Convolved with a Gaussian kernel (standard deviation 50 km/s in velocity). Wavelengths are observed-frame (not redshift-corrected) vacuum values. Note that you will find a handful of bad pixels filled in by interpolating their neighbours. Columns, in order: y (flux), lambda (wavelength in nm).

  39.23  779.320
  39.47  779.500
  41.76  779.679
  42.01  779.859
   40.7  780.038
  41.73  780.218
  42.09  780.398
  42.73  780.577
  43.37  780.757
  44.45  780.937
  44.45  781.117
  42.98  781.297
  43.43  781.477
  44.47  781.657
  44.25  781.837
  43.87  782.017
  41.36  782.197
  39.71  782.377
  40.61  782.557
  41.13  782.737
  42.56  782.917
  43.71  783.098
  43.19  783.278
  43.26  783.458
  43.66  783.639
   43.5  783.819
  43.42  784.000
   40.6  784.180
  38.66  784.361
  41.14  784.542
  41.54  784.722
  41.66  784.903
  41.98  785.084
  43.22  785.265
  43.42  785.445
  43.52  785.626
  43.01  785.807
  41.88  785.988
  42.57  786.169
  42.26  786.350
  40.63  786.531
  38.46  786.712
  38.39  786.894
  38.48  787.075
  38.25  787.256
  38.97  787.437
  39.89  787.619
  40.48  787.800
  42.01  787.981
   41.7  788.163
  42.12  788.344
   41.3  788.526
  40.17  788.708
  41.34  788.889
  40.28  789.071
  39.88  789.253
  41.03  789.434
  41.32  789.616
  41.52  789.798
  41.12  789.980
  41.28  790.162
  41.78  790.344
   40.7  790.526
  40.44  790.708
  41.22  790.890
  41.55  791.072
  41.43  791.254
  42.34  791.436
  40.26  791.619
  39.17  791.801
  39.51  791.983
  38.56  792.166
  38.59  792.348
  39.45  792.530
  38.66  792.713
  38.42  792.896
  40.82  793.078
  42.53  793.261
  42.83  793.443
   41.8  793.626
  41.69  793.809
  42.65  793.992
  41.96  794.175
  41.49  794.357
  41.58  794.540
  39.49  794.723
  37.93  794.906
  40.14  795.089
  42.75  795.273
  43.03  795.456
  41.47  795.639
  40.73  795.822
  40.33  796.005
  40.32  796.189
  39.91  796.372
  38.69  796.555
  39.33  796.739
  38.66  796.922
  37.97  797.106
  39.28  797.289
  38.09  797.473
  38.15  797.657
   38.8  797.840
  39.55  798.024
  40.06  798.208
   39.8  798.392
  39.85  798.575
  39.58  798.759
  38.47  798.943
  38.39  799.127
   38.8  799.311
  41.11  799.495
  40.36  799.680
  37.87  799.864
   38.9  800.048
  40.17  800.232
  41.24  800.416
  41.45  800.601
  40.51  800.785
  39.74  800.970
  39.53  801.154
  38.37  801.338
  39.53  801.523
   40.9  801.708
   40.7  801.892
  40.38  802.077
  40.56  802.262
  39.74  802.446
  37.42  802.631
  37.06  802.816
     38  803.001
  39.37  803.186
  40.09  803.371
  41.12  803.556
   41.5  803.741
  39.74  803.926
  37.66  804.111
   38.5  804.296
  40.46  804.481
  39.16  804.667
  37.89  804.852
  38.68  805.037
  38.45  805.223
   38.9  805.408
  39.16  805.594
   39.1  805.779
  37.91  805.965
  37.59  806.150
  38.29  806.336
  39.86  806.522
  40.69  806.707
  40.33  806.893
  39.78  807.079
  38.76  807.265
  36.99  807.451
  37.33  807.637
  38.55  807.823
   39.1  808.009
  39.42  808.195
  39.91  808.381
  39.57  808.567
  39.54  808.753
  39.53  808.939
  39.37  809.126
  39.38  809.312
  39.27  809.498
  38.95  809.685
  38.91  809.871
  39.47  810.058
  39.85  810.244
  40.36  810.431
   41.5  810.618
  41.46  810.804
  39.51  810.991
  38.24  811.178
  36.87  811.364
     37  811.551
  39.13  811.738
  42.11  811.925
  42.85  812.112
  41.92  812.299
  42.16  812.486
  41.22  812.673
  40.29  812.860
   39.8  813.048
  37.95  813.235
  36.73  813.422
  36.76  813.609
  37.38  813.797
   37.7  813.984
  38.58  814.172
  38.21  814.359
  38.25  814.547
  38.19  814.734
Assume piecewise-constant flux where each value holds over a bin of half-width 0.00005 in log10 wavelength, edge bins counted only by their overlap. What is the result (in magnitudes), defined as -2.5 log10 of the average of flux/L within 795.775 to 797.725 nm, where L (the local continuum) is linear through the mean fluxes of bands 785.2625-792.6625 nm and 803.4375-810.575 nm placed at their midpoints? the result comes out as 0.02 mag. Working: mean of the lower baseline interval 40.8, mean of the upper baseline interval 39.2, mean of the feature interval 39.2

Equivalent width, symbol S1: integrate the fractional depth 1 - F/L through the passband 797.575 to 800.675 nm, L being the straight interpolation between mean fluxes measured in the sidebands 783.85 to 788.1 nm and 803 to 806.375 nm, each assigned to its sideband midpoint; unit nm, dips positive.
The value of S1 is 0.01 nm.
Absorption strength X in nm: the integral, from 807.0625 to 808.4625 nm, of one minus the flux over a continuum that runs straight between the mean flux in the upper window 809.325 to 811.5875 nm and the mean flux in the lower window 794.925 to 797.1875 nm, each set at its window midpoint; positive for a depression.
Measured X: 0.03 nm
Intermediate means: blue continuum 40.2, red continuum 39.3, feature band 38.7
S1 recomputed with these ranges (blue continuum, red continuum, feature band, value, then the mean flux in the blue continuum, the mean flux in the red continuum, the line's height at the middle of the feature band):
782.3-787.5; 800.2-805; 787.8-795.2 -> 0.00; 41.5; 39.6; 40.8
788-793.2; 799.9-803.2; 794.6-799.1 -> 0.04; 40.6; 39.6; 40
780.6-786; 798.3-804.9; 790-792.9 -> 0.07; 42.6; 39.6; 41.3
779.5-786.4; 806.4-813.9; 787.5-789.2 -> 0.04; 42.4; 39.4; 41.8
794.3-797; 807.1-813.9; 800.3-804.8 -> 0.03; 40.4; 39.4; 39.9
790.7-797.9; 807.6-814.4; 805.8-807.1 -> 0.02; 40.3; 39.4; 39.6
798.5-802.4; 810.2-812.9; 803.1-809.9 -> 0.16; 39.8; 40.3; 40.1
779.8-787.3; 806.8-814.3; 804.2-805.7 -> 0.04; 42.1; 39.3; 39.9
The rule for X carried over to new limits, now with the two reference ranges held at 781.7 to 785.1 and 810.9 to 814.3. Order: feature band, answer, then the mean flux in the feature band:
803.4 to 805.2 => 0.03 nm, 39.4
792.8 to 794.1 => -0.01 nm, 41.5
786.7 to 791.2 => 0.11 nm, 40.6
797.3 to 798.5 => 0.05 nm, 39.1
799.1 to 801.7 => 0.04 nm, 39.8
